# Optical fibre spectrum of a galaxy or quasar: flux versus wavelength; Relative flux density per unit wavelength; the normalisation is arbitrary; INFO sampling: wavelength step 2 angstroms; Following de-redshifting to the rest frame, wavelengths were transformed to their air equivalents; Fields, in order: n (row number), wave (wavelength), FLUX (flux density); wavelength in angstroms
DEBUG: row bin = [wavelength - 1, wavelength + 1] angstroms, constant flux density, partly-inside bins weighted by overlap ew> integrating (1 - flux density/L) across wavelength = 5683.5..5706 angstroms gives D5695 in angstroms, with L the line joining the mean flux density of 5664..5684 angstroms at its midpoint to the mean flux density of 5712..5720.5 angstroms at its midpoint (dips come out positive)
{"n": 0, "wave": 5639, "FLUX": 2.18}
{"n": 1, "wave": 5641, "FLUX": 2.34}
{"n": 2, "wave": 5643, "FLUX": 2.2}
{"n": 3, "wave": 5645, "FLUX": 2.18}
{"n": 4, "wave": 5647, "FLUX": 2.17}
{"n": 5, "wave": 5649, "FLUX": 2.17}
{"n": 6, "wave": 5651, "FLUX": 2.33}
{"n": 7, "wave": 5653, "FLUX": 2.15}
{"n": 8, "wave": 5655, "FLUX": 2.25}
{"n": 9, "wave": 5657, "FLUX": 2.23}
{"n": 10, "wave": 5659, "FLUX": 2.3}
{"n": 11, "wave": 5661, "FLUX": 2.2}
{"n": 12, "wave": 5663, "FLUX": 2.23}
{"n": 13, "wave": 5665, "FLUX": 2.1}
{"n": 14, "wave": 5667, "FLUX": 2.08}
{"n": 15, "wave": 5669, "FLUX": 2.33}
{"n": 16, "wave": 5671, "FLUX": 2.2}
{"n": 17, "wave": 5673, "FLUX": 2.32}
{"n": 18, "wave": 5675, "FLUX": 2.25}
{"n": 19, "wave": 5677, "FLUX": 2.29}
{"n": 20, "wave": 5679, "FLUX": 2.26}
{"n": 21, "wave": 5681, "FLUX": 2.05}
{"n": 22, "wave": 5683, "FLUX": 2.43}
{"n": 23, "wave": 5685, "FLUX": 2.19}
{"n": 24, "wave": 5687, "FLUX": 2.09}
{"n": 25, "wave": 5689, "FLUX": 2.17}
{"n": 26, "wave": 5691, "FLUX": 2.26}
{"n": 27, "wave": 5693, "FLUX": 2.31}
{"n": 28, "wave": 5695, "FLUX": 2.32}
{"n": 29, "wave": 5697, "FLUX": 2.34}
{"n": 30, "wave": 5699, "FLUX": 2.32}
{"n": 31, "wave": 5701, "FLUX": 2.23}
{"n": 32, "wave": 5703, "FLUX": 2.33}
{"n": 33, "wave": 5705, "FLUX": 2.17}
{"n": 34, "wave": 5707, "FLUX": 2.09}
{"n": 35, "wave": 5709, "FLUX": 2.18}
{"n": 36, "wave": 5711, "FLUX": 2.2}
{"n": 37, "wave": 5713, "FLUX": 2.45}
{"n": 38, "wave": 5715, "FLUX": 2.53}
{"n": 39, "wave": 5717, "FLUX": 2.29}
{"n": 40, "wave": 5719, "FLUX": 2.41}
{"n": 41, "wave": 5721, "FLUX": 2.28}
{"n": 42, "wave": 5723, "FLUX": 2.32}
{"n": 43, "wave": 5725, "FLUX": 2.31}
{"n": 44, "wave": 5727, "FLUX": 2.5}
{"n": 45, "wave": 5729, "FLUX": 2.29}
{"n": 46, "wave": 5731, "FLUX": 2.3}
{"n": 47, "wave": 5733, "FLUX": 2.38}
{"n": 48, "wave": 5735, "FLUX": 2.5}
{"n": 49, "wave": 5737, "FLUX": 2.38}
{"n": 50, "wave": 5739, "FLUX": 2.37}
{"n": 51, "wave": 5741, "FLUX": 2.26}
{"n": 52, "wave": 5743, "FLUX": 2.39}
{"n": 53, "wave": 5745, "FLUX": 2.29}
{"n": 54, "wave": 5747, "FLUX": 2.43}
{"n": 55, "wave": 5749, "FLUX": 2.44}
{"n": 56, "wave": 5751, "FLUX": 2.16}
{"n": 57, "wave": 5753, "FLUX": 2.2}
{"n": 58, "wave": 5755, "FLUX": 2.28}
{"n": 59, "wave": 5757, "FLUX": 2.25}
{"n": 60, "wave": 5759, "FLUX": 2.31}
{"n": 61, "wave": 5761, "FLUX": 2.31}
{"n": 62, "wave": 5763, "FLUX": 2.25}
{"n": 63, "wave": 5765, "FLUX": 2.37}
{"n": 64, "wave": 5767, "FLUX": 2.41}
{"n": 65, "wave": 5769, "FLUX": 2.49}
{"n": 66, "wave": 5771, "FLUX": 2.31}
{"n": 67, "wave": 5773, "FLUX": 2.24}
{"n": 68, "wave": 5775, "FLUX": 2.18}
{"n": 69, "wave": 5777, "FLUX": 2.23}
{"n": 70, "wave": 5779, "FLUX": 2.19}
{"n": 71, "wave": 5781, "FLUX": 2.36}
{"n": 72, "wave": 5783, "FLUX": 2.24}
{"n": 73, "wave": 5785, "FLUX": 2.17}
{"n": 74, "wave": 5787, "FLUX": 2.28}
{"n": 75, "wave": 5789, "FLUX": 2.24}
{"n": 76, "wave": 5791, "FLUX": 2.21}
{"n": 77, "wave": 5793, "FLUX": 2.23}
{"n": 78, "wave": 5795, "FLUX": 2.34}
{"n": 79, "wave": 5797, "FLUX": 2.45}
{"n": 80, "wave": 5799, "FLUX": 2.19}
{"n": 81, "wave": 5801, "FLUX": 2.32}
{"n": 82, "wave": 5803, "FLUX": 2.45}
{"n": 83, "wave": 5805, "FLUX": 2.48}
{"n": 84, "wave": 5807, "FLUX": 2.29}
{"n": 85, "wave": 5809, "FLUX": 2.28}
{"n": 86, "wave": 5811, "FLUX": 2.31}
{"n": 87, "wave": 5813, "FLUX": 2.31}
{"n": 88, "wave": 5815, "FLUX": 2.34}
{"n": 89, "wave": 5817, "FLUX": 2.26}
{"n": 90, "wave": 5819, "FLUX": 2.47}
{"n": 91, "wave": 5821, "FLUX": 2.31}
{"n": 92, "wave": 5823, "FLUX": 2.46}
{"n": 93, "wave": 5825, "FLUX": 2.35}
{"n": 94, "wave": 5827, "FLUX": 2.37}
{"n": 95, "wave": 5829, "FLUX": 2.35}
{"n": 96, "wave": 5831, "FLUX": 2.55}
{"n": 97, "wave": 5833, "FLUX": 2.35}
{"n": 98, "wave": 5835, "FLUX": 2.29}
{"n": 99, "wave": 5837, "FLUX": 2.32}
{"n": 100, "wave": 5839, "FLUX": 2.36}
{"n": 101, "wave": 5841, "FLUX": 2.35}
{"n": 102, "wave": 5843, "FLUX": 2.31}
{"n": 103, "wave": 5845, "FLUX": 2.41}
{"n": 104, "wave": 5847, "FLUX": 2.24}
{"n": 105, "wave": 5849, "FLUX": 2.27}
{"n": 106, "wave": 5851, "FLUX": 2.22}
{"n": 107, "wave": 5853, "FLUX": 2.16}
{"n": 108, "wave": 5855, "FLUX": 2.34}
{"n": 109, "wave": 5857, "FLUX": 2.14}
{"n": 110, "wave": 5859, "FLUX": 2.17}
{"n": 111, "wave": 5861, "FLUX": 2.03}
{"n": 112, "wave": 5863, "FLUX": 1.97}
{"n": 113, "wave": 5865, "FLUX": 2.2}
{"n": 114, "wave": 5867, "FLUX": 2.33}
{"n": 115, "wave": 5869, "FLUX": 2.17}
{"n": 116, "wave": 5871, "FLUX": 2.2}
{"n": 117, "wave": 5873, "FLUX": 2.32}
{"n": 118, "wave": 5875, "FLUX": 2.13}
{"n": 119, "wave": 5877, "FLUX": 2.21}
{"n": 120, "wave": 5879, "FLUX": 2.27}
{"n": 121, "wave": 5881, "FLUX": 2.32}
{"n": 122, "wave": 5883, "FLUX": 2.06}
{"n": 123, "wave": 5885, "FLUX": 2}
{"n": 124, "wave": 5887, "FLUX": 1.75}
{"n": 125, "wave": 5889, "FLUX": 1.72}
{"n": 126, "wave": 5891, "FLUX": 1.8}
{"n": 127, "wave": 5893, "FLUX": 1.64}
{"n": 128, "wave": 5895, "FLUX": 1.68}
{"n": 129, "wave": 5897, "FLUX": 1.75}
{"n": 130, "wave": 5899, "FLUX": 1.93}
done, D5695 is 0.7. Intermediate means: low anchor 2.23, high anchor 2.41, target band 2.25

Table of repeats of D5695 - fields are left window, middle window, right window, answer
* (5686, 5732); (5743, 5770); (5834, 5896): -1.0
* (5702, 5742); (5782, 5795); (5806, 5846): 0.6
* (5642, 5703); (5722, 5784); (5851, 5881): -2.9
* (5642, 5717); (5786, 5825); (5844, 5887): -2.2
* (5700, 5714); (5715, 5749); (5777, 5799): -1.8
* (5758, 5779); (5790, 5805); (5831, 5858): -0.1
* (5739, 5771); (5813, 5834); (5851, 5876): -1.4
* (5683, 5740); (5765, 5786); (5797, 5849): 0.4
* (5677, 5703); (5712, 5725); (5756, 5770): -0.5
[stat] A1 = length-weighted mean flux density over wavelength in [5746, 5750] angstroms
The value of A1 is 2.44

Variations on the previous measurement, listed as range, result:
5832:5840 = 2.33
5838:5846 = 2.36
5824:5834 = 2.39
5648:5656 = 2.23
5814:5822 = 2.34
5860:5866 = 2.07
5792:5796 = 2.29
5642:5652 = 2.21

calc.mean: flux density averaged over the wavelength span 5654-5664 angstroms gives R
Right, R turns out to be 2.24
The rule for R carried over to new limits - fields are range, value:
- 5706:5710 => 2.13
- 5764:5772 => 2.4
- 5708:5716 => 2.34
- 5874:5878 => 2.17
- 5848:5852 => 2.25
